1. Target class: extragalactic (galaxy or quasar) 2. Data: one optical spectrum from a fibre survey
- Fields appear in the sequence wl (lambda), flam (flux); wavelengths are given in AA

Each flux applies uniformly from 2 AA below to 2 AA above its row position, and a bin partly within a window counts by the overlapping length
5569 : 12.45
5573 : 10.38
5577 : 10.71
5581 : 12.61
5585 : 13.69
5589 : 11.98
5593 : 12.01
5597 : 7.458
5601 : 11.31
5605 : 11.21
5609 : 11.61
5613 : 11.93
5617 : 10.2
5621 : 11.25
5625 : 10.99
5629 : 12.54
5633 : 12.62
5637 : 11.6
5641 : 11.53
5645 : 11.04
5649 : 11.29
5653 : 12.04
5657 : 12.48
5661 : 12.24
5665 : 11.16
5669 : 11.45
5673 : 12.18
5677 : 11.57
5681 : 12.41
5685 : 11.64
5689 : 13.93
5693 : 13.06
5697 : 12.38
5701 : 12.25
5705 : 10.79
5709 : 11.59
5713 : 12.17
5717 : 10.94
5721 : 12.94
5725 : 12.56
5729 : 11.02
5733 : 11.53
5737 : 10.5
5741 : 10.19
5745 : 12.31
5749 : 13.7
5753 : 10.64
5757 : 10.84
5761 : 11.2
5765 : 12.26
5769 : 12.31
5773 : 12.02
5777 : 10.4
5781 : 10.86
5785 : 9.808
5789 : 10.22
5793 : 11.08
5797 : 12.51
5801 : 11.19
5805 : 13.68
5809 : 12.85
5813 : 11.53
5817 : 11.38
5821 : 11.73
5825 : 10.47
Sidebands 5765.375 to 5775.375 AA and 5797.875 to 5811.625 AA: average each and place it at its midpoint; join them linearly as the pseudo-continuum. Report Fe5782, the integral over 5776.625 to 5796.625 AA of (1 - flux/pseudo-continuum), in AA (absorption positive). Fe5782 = 2.7 AA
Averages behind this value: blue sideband 12.1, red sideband 12.5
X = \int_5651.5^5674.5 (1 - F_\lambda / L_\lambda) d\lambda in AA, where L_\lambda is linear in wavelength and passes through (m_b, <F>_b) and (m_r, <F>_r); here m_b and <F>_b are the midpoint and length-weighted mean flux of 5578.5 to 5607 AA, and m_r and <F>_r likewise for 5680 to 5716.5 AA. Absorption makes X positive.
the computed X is 0.0 AA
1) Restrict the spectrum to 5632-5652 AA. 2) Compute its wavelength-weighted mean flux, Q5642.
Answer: 11.6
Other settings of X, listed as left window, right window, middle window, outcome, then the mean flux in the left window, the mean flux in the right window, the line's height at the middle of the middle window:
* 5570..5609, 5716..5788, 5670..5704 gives -2.9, 11.3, 11.4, 11.4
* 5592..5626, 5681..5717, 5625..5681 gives -1.6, 10.8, 12.2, 11.5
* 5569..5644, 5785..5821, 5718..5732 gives -0.5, 11.4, 11.7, 11.6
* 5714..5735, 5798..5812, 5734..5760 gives 1.4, 11.8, 12.5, 12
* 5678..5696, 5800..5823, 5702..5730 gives 1.7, 12.7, 12.1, 12.5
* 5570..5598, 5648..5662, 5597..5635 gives 1.3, 11.4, 12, 11.7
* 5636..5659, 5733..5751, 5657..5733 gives -2.3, 11.7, 11.7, 11.7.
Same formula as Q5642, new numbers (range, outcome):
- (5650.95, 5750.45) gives 12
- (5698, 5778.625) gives 11.6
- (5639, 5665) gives 11.7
